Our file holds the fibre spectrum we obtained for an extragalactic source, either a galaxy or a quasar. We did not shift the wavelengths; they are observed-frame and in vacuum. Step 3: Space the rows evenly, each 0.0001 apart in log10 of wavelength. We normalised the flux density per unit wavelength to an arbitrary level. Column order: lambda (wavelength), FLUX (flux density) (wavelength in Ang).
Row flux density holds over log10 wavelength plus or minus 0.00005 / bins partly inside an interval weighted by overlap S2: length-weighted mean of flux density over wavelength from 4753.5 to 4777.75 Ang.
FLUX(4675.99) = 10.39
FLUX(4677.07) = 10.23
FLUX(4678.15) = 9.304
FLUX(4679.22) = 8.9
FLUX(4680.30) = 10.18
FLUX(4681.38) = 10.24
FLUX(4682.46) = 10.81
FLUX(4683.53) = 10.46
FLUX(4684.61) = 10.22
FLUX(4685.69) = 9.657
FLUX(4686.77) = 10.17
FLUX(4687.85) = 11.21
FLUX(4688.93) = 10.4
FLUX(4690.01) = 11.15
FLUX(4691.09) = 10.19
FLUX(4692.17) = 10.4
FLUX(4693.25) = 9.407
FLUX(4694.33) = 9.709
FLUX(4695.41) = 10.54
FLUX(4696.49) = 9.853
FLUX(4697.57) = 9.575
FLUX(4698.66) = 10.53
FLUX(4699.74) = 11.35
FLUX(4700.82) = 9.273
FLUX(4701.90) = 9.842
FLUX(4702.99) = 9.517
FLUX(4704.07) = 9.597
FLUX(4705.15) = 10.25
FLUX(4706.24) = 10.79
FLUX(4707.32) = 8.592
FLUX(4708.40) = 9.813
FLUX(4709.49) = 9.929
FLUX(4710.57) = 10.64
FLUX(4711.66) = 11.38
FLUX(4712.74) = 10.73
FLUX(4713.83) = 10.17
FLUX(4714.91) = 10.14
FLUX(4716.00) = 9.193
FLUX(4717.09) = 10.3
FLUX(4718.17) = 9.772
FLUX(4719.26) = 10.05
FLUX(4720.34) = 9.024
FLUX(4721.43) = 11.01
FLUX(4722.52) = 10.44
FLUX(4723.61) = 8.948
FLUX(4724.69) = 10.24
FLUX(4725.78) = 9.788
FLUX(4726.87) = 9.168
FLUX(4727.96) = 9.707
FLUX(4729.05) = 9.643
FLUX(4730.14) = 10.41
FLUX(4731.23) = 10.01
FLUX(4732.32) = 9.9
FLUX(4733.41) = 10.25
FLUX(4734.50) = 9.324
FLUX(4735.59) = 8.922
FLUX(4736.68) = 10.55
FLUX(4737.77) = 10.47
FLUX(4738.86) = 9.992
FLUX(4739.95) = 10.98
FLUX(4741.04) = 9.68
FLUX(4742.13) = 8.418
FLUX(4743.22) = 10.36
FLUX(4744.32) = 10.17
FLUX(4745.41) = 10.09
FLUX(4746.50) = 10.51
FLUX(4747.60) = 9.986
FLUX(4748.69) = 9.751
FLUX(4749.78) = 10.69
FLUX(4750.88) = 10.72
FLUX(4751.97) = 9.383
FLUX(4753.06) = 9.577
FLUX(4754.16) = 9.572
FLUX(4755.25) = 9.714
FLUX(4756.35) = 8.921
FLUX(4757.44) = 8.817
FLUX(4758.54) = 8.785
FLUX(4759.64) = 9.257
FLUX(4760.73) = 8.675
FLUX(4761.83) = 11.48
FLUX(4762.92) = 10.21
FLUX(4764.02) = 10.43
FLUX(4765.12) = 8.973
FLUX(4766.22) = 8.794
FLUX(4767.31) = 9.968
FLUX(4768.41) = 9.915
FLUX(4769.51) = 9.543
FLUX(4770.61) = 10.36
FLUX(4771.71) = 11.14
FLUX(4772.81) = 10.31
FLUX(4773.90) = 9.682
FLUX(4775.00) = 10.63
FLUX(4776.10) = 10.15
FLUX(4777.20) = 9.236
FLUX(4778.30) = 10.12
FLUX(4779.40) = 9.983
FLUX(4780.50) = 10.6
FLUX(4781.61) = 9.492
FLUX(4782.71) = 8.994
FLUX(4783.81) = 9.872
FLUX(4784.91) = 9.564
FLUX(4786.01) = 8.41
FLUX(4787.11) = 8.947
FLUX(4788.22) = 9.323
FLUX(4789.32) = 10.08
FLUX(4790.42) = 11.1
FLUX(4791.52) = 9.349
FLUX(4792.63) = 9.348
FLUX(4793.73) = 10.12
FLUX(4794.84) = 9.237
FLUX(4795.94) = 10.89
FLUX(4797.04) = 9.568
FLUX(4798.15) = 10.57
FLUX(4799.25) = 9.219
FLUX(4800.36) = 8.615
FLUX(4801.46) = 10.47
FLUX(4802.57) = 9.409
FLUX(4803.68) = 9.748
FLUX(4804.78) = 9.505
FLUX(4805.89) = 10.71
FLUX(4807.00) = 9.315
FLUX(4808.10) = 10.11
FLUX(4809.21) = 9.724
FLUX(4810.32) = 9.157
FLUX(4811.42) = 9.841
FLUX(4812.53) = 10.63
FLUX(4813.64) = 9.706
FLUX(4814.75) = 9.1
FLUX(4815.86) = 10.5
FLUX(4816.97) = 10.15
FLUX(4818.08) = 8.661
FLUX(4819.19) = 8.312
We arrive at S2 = 9.75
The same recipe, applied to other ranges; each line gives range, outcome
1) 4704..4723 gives 10.1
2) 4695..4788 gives 9.88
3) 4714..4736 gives 9.82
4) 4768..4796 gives 9.84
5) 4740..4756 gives 9.92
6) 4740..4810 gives 9.79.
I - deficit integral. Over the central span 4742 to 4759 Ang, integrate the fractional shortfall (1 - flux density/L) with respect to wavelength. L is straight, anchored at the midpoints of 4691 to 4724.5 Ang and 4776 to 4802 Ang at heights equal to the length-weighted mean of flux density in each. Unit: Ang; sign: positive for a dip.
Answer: 0.19 Ang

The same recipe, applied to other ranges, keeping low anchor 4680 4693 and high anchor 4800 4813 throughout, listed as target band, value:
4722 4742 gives 0.57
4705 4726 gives 0.40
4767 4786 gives 0.02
